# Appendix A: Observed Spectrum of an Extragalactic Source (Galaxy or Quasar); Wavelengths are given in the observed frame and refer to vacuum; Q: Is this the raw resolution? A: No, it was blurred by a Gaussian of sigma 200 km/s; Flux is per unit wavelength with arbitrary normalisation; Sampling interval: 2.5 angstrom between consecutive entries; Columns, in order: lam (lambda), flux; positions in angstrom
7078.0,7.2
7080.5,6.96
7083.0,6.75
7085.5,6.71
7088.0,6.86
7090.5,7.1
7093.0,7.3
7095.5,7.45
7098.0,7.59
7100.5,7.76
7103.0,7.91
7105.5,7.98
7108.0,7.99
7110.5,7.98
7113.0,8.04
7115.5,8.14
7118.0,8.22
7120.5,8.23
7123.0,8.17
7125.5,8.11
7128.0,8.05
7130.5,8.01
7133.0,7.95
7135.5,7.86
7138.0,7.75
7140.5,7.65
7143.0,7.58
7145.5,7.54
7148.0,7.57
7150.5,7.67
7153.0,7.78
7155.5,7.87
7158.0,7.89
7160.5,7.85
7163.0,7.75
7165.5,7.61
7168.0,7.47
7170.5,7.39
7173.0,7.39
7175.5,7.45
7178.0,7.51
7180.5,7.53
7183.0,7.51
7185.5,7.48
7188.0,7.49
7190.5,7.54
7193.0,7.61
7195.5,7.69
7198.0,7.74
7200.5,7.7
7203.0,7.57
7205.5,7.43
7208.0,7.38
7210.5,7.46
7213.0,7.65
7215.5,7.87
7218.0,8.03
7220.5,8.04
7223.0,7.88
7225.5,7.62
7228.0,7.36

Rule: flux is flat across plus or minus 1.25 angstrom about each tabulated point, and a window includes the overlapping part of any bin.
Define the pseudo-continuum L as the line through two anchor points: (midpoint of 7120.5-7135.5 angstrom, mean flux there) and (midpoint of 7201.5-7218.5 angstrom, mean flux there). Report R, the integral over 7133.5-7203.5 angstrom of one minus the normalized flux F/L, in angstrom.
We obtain 1.9 angstrom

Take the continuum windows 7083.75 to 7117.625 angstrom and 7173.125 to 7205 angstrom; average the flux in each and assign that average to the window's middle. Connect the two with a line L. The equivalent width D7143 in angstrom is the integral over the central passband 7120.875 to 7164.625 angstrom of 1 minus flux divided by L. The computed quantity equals -1.4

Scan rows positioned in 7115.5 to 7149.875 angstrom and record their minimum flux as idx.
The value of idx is 7.54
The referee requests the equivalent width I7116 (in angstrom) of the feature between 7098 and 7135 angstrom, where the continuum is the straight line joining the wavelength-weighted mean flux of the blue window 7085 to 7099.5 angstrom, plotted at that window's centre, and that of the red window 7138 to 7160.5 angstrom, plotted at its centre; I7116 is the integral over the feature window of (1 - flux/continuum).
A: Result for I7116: -3.01 angstrom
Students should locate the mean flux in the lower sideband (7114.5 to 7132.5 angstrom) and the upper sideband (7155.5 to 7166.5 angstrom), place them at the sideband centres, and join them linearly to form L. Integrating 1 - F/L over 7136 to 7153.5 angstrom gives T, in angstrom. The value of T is 0.6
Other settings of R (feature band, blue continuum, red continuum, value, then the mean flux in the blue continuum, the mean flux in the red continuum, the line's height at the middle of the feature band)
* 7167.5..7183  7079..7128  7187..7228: 0.4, 7.65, 7.66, 7.66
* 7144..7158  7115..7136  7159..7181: 0.1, 8.09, 7.55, 7.78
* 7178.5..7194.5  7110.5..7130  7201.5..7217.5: 0.4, 8.12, 7.58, 7.72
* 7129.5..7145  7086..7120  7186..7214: -0.3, 7.71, 7.57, 7.66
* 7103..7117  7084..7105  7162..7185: -1.2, 7.35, 7.51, 7.38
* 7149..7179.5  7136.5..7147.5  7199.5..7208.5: -0.2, 7.63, 7.53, 7.59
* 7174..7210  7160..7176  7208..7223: 0.6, 7.55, 7.78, 7.67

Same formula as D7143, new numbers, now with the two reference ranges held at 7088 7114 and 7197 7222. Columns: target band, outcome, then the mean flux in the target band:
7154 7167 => -0.18 angstrom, 7.79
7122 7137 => -0.68 angstrom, 8.02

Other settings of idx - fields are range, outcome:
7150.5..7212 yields 7.38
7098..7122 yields 7.59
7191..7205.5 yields 7.43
